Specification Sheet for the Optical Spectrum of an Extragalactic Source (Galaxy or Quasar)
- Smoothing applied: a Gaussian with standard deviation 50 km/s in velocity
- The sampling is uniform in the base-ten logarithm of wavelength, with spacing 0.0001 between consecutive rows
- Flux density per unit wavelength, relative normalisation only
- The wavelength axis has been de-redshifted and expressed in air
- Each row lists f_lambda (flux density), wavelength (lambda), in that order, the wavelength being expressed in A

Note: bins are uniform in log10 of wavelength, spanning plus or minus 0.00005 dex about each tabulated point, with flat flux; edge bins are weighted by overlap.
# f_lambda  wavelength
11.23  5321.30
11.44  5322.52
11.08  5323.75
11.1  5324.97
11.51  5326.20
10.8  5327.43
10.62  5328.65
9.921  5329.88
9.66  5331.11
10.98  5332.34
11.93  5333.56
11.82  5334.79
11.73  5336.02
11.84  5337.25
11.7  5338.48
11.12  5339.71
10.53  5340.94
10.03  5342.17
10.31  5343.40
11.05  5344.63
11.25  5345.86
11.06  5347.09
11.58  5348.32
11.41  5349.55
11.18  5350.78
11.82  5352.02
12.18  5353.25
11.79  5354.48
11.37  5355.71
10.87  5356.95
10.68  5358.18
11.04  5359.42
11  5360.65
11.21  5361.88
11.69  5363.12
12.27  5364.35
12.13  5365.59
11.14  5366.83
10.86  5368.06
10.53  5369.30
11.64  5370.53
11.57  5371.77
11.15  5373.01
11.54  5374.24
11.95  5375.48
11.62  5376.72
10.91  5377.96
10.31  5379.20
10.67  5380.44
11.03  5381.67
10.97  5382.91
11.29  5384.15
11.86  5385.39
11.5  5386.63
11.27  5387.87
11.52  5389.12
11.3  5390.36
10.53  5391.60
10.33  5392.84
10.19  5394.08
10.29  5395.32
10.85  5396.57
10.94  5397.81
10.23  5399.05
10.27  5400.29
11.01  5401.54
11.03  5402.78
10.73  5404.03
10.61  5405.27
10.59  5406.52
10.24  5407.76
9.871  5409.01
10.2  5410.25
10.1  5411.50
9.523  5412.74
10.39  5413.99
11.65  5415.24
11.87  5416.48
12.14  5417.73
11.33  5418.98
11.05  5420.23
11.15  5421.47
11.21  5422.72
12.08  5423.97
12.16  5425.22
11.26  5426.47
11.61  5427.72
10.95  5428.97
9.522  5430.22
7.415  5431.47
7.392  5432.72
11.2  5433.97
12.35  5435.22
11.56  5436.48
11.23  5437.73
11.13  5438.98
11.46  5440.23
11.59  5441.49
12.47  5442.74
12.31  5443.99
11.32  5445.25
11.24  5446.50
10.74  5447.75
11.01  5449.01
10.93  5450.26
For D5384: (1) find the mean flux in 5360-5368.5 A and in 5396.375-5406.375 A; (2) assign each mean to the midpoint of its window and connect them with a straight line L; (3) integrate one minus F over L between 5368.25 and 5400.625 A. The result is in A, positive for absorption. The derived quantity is 0.1 A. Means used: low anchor 11.5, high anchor 10.7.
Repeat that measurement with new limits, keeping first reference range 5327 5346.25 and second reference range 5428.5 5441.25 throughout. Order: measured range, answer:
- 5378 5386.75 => -0.3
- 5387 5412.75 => 0.1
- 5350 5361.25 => -0.5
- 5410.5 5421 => -0.4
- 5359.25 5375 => -0.9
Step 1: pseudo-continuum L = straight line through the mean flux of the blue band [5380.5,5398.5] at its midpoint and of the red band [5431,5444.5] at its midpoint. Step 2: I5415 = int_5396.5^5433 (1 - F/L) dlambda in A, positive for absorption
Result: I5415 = 1.0 A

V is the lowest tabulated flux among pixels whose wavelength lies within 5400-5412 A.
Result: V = 9.871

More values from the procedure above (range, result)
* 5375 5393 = 10.31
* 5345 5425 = 9.523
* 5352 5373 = 10.53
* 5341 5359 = 10.03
